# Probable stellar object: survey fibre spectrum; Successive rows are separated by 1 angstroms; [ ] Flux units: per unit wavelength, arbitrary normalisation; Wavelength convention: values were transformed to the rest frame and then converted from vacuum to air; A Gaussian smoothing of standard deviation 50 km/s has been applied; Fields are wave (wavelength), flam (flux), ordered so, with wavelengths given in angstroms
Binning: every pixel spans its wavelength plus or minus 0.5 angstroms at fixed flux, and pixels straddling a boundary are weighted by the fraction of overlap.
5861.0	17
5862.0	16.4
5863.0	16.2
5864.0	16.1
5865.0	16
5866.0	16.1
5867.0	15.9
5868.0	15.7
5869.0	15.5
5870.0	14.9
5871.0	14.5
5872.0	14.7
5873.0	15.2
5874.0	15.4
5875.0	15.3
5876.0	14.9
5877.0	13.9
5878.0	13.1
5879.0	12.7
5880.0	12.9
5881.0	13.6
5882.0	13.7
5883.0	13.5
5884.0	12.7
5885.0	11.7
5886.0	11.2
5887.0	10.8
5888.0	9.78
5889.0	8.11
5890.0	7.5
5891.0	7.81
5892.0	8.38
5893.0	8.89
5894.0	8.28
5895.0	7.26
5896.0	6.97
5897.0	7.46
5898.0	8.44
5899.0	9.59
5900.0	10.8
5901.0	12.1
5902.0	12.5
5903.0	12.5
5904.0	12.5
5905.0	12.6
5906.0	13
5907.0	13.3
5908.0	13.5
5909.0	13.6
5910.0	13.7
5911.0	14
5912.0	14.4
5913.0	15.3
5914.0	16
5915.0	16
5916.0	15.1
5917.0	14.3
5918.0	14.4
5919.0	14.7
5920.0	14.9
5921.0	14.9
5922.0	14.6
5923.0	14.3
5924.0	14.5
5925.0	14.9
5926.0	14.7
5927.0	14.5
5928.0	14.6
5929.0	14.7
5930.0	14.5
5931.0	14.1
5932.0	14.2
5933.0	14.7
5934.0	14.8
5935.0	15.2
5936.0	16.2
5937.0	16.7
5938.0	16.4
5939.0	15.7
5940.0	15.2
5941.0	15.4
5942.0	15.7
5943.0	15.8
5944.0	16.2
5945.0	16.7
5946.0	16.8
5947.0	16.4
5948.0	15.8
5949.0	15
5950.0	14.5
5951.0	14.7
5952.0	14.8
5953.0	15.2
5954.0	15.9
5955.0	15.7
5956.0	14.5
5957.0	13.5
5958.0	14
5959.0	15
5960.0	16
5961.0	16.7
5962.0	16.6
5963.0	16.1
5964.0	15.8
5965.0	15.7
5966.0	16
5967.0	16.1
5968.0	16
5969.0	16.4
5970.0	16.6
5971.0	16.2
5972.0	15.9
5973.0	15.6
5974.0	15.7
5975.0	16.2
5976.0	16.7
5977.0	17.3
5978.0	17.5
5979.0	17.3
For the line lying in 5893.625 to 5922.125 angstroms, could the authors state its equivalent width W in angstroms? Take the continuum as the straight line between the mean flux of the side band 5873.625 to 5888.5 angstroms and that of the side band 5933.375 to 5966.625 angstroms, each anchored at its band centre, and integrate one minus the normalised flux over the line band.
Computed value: 2.9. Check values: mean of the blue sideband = 13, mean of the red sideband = 15.6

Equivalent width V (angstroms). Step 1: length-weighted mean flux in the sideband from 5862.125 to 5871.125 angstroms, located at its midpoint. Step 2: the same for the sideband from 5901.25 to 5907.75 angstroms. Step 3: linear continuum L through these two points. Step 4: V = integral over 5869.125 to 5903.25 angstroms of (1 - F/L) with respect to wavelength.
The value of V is 6.6 angstroms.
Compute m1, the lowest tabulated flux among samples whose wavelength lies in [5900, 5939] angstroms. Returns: 10.8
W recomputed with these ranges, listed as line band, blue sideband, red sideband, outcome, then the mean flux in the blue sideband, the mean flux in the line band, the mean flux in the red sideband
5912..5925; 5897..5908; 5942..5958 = -2.0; 11.6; 14.9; 15.4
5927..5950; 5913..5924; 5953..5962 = -0.5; 14.9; 15.4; 15.2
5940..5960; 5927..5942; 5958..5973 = 0.3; 15.2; 15.4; 16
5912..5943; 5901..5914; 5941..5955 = -1.1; 13.5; 15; 15.6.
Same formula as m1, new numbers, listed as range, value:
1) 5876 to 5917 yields 6.97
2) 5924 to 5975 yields 13.5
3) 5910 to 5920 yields 13.7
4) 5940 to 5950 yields 14.5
